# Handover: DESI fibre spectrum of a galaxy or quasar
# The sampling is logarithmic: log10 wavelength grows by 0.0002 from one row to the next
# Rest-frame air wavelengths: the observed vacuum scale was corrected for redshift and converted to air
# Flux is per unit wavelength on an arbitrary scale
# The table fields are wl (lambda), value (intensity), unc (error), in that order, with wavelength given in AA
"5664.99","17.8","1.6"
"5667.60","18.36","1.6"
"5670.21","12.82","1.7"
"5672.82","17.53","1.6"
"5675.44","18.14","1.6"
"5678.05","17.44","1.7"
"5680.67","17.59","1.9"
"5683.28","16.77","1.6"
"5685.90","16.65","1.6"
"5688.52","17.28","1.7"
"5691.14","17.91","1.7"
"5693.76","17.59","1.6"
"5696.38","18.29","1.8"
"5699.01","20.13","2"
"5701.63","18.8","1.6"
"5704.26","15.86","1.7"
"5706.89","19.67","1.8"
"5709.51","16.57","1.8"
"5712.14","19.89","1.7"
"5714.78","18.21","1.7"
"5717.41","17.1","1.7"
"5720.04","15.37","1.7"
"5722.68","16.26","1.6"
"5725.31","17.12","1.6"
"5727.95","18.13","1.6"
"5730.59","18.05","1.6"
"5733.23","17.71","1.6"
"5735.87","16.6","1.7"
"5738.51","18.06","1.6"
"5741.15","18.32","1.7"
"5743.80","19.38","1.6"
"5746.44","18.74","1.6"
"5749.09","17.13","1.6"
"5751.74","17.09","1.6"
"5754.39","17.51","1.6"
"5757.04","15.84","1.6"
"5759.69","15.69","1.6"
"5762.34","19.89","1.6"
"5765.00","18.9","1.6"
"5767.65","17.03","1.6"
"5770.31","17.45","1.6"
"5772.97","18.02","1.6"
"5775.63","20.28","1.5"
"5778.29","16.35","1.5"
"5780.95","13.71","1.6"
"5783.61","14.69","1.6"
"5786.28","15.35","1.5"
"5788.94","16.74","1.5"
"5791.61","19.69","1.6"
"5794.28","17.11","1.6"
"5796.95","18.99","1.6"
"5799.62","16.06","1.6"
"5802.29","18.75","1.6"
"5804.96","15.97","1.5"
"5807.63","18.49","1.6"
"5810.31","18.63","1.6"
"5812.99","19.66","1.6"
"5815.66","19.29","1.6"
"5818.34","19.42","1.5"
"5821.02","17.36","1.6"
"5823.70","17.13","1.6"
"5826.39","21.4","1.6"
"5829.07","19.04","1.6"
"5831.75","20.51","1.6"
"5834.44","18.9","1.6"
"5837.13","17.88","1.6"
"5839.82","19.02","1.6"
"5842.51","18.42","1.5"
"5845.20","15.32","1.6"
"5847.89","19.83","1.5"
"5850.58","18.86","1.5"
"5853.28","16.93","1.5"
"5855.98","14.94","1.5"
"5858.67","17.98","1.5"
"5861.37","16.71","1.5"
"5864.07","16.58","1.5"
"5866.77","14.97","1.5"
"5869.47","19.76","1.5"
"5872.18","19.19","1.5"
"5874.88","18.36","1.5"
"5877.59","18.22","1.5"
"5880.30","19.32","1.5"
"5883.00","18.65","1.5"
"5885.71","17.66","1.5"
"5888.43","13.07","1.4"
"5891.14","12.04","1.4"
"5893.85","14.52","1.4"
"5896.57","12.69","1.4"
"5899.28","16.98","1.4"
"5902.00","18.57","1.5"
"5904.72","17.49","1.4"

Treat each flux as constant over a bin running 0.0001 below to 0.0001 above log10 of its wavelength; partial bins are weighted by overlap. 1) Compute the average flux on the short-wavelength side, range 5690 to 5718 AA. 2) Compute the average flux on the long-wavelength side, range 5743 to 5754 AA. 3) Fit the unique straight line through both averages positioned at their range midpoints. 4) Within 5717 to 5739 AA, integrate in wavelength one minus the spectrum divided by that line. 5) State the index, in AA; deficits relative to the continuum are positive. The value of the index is 1.2 AA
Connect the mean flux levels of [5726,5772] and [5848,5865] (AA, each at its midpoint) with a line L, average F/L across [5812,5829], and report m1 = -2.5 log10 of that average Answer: -0.10 mag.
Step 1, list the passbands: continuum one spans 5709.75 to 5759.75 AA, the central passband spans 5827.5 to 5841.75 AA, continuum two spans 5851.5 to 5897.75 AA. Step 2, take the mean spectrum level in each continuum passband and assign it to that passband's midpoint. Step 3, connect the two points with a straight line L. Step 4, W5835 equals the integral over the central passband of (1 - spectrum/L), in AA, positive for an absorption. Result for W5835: -1.9 AA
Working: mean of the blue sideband 17.5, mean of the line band 19.1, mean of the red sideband 16.6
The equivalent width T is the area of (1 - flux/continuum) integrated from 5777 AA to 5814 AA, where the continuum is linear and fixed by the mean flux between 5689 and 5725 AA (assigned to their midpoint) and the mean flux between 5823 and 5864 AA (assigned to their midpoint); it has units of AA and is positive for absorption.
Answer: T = 1.83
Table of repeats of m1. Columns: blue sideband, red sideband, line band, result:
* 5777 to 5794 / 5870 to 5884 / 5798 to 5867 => -0.03 mag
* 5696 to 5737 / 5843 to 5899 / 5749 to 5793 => 0.02 mag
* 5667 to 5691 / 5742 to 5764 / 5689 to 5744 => -0.03 mag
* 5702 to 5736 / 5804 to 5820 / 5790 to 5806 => 0.04 mag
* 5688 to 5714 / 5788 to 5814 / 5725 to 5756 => 0.02 mag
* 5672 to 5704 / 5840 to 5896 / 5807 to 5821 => -0.10 mag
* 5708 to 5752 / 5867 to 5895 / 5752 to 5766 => 0.00 mag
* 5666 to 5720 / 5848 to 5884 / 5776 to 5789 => 0.14 mag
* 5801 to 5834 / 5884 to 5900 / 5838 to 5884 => -0.10 mag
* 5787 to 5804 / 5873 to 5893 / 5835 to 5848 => -0.05 mag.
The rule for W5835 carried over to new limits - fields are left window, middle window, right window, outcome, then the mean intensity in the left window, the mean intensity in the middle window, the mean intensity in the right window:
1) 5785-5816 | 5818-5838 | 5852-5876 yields -1.54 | 17.9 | 19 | 17.3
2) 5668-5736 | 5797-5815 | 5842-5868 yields -0.93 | 17.5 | 18.1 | 17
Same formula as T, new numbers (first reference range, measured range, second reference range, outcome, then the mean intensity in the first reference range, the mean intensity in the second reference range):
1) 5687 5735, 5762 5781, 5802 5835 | 0.5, 17.8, 18.8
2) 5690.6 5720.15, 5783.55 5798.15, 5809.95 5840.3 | 1.1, 18.1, 19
